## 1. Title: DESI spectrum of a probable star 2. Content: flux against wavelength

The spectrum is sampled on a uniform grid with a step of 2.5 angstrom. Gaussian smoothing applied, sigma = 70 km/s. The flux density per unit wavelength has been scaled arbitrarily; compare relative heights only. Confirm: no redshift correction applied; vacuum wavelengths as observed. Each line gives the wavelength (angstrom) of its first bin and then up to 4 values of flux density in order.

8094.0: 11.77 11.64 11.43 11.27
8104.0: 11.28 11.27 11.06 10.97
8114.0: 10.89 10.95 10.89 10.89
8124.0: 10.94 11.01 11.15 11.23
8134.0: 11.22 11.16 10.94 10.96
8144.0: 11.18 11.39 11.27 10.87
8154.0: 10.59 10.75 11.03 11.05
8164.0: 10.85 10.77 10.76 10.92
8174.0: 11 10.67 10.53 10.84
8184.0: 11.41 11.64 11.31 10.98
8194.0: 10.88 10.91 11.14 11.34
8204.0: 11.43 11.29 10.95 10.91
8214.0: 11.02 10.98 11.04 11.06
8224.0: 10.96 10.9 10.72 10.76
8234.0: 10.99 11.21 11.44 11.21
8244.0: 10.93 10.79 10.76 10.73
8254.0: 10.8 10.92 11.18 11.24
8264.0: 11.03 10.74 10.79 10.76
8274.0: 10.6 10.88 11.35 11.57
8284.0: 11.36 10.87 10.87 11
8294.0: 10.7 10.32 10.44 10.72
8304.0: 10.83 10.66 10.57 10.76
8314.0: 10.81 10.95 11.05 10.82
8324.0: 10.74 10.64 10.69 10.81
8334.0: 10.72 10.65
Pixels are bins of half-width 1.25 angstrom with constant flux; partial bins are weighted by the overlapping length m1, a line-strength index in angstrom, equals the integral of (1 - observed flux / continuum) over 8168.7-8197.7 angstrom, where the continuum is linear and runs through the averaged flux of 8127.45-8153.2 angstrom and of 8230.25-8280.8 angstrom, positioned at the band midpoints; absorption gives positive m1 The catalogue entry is 0.18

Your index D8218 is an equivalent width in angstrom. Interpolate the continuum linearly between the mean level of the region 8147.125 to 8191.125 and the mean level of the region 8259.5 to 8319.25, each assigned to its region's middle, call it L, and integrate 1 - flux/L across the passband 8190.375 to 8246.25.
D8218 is -0.60 angstrom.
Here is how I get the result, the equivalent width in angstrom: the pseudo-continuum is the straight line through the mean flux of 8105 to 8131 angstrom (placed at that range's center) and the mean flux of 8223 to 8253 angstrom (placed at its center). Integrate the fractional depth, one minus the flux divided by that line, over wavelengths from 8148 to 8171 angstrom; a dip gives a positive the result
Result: 0.2 angstrom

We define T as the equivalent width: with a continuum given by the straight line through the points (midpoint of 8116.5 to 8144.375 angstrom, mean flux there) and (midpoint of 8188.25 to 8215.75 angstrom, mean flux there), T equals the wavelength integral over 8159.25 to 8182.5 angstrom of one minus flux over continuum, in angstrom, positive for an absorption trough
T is 0.5 angstrom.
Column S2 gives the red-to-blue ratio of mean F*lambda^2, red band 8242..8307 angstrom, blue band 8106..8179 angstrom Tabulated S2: 1.02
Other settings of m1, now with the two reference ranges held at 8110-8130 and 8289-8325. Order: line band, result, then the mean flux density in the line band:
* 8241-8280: -0.4 angstrom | 10.9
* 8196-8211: -0.4 angstrom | 11.2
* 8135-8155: -0.2 angstrom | 11.1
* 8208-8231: -0.2 angstrom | 10.9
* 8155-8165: 0.0 angstrom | 10.9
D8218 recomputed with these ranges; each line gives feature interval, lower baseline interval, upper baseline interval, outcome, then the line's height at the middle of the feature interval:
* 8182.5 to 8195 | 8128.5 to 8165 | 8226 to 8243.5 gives -0.23 angstrom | 11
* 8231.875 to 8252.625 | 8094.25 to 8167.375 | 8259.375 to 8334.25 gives -0.14 angstrom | 10.9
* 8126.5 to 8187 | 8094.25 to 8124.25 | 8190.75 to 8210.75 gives 0.72 angstrom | 11.1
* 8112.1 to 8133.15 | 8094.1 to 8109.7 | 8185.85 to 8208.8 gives 0.62 angstrom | 11.3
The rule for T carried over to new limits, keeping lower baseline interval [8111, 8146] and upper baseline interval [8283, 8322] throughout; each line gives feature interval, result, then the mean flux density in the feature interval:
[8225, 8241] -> -0.2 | 11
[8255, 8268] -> -0.2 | 11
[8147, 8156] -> 0.1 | 10.9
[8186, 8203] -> -0.3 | 11.2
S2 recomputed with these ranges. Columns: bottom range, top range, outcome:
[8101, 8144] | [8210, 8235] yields 1.01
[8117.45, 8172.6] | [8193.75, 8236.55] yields 1.02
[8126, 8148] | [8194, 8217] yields 1.01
